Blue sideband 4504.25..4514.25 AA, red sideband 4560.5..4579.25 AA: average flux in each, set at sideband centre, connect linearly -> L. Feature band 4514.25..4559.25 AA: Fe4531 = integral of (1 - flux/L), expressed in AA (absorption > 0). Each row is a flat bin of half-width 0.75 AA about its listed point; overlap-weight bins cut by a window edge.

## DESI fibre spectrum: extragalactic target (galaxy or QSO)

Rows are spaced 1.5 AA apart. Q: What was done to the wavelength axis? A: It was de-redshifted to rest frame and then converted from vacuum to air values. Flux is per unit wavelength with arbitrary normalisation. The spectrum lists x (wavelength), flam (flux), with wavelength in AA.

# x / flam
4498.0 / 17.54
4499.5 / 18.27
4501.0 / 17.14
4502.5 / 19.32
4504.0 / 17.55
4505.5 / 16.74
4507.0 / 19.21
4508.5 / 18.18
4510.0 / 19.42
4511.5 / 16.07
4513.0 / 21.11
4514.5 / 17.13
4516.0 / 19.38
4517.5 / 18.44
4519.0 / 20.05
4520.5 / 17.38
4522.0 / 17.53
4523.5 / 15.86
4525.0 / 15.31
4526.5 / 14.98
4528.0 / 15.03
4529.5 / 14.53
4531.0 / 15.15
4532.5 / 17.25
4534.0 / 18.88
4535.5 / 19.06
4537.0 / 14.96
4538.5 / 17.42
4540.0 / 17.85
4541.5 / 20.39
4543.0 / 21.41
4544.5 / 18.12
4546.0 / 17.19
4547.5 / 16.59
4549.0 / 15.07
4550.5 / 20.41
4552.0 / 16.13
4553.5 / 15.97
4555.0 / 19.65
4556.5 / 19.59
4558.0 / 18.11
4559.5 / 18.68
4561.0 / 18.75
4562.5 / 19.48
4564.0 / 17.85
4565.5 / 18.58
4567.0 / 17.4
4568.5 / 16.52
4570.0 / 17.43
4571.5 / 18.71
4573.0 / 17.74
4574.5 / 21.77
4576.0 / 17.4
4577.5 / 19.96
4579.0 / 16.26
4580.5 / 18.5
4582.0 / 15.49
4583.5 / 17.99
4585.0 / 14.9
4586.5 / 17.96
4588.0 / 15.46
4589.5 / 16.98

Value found 2.0 AA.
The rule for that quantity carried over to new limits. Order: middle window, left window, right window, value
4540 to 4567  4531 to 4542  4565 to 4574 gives -0.8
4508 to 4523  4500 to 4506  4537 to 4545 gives -0.3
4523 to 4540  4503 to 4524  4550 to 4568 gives 1.8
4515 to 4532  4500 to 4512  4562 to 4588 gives 1.2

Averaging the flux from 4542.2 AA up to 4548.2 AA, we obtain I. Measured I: 18.4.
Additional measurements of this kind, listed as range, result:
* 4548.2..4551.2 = 17.7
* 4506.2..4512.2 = 18.2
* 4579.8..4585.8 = 16.7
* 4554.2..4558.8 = 19.1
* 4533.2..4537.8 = 17.6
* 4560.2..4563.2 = 19.1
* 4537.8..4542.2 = 18.5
